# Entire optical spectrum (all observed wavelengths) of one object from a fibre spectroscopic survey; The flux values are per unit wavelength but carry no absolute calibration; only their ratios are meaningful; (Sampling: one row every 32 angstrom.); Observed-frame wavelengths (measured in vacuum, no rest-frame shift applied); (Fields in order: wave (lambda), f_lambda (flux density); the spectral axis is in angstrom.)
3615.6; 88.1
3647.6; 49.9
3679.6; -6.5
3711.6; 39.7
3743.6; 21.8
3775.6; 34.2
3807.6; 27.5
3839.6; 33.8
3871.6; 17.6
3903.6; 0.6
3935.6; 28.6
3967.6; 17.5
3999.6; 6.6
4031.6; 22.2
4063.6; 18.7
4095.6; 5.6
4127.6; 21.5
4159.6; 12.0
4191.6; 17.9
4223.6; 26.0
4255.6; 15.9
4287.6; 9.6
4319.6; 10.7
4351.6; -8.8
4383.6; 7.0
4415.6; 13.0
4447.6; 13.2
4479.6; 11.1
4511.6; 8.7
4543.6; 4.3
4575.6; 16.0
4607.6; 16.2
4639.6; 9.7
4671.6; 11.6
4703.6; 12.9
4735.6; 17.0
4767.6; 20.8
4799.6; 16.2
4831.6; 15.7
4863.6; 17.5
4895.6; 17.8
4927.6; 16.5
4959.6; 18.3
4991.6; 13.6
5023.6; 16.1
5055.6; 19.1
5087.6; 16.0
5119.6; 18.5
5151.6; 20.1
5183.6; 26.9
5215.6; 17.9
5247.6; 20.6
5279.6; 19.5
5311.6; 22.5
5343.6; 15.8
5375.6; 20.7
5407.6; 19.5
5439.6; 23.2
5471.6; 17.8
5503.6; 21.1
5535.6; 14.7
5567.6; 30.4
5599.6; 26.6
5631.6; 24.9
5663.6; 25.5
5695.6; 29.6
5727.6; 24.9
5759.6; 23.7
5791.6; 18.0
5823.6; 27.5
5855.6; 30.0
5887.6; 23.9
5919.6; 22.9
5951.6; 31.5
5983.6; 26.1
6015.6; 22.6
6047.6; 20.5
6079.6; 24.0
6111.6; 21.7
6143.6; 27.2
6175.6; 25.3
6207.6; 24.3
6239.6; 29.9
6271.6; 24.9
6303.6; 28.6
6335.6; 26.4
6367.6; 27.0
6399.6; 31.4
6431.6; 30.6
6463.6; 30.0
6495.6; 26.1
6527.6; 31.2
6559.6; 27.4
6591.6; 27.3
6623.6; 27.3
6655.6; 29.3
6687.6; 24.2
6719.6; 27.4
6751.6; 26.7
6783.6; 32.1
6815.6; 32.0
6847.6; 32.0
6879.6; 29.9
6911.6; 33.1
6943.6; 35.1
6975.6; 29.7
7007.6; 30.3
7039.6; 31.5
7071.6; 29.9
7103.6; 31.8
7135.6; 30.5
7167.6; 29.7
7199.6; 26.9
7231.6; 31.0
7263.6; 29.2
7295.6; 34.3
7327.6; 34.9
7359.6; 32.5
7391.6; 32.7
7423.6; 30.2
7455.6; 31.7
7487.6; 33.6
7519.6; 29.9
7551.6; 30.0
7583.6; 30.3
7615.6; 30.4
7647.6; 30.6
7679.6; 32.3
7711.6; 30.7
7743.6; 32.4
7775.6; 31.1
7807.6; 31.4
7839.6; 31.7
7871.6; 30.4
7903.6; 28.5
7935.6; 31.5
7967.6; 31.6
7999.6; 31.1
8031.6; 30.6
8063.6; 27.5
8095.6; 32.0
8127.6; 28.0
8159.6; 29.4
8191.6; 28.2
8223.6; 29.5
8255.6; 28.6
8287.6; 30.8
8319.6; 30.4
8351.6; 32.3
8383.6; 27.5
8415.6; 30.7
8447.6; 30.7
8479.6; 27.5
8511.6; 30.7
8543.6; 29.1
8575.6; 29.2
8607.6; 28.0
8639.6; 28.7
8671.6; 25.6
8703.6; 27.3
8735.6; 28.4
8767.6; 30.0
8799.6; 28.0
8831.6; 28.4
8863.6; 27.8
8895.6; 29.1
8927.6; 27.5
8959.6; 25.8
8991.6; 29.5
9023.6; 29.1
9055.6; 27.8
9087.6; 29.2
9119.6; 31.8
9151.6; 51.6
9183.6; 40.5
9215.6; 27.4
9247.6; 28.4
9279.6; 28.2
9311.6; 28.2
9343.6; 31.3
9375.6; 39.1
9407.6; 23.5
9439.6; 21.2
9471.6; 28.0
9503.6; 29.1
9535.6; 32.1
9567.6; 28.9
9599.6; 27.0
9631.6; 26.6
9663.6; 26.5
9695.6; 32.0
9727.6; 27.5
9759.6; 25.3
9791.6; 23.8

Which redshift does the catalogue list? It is 0.393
